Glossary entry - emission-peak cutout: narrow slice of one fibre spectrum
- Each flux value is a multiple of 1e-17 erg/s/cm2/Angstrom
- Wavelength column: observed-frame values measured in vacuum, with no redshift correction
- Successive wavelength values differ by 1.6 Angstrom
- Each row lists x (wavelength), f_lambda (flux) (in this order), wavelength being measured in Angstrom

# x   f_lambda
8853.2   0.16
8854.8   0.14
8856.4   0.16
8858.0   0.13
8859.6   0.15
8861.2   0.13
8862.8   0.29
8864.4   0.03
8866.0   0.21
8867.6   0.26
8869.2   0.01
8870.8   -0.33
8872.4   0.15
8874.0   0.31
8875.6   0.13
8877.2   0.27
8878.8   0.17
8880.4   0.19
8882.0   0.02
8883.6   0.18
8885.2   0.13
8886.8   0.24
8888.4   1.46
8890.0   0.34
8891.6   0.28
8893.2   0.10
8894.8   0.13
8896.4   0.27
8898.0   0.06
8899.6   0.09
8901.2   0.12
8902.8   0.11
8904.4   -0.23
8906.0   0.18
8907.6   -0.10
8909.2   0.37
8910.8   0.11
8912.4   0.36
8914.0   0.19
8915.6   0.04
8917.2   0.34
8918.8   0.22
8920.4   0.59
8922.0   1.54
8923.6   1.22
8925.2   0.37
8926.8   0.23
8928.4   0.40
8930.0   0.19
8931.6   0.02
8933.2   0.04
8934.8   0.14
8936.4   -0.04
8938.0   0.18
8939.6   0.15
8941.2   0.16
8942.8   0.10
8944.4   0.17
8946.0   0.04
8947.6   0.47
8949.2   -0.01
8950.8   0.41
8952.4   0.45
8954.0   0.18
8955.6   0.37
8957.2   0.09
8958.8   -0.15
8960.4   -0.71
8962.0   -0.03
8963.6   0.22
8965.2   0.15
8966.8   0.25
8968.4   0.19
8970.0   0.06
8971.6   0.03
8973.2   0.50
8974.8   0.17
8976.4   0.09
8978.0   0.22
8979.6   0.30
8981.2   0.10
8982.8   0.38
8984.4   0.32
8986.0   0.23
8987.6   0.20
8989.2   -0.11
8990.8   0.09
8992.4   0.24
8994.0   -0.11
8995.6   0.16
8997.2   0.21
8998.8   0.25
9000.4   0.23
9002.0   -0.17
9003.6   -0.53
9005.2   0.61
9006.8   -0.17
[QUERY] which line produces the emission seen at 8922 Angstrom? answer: H-beta 4861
